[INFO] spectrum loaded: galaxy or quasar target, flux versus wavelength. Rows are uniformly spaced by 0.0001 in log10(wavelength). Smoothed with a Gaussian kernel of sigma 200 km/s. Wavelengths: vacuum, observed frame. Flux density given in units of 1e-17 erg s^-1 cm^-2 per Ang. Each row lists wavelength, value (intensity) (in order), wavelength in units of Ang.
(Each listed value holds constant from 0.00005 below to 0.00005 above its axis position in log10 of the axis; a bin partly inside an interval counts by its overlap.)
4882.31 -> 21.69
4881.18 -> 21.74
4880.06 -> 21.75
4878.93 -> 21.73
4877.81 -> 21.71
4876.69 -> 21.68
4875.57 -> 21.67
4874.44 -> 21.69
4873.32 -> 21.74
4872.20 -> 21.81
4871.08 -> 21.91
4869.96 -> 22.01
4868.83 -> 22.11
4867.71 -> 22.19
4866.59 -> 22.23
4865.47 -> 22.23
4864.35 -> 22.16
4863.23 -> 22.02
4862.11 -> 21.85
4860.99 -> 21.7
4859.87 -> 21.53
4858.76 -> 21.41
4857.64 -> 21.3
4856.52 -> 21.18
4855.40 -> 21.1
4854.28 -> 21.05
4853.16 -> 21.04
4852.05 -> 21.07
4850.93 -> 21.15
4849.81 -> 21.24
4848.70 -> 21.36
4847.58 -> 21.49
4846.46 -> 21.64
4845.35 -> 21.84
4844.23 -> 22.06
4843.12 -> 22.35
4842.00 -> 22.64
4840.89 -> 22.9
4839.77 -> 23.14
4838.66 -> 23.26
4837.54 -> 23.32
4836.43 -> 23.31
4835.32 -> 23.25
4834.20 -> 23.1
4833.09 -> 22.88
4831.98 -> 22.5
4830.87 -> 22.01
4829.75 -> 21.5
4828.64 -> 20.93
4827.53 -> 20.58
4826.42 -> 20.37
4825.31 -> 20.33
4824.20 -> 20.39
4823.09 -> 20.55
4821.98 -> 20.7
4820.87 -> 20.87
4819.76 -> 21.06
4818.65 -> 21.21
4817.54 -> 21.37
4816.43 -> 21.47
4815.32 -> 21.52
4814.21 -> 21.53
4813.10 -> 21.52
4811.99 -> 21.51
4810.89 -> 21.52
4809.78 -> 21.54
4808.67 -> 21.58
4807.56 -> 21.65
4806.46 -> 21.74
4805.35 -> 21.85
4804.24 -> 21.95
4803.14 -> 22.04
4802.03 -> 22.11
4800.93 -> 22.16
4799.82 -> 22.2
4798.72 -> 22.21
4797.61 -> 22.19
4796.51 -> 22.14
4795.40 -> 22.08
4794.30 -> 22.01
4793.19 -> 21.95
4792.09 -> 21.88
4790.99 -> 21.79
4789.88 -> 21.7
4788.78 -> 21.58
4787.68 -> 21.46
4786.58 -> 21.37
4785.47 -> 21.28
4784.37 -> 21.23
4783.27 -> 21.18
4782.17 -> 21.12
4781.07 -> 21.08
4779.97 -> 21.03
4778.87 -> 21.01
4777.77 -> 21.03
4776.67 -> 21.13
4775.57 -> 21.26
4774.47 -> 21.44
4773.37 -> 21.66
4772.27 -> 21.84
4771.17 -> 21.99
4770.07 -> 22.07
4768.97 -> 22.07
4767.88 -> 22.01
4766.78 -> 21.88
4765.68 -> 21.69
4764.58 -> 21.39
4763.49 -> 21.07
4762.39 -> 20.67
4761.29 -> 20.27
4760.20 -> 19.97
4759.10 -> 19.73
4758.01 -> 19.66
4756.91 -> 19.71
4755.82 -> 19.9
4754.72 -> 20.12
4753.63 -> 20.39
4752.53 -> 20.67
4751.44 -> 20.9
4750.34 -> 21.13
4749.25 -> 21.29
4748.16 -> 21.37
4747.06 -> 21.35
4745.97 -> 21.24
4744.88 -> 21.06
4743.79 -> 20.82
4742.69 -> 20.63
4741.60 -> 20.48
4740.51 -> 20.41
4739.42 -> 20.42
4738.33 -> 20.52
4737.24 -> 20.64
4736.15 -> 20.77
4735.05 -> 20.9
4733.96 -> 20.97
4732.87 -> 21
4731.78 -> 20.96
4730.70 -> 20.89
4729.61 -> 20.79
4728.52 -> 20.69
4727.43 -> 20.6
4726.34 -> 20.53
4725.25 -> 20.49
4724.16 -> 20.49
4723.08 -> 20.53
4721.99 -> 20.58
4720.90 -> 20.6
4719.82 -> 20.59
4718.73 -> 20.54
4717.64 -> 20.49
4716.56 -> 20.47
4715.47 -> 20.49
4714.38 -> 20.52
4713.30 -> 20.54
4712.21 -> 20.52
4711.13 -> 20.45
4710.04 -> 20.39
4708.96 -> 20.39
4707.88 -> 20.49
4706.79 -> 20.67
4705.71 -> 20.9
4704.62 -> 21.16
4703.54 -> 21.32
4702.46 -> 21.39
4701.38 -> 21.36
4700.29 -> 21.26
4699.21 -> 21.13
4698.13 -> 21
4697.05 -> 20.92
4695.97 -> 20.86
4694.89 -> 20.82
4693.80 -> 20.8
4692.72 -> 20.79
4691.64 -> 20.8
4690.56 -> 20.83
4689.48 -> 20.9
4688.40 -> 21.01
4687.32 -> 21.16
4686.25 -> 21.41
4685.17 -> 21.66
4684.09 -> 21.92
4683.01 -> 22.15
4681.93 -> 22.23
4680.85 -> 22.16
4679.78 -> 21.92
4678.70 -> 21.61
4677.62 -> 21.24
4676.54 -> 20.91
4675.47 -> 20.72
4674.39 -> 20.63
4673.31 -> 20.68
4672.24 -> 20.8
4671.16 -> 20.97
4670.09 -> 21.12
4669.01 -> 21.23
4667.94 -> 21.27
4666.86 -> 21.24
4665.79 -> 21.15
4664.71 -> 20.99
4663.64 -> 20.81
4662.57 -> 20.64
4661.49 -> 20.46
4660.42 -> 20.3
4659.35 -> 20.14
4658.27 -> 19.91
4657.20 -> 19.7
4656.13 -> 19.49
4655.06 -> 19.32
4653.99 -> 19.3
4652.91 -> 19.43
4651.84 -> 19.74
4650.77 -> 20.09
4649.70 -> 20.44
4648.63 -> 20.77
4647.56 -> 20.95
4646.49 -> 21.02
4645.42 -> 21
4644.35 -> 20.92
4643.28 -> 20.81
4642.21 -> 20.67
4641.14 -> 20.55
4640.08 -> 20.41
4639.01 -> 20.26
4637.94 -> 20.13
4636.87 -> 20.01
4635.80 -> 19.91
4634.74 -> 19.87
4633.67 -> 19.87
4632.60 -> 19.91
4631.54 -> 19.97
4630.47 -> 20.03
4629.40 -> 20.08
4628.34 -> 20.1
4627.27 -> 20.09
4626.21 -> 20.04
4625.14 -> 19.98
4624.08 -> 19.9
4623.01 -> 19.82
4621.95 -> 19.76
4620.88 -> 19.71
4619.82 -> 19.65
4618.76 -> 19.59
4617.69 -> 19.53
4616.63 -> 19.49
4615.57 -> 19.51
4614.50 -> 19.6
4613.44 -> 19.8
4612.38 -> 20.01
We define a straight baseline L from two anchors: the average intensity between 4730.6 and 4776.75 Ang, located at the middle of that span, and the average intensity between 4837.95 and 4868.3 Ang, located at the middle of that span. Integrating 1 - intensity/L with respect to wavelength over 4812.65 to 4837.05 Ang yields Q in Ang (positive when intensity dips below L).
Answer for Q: 0.1 Ang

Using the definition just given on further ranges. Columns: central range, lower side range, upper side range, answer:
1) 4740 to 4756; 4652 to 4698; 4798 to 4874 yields 0.3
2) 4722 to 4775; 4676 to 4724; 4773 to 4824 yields 1.0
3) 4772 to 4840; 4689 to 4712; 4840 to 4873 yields -0.6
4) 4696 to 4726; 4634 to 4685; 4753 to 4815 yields 0.4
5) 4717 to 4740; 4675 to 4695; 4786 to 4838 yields 0.9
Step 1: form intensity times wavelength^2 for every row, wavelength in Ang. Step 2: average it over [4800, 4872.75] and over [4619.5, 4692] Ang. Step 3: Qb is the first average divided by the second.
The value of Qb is 1.14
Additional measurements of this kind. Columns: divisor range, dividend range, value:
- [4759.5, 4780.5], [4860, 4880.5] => 1.07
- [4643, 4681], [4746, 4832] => 1.09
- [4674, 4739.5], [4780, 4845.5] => 1.09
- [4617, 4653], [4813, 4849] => 1.17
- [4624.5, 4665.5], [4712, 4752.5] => 1.06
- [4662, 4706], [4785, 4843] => 1.09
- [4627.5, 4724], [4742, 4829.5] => 1.08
